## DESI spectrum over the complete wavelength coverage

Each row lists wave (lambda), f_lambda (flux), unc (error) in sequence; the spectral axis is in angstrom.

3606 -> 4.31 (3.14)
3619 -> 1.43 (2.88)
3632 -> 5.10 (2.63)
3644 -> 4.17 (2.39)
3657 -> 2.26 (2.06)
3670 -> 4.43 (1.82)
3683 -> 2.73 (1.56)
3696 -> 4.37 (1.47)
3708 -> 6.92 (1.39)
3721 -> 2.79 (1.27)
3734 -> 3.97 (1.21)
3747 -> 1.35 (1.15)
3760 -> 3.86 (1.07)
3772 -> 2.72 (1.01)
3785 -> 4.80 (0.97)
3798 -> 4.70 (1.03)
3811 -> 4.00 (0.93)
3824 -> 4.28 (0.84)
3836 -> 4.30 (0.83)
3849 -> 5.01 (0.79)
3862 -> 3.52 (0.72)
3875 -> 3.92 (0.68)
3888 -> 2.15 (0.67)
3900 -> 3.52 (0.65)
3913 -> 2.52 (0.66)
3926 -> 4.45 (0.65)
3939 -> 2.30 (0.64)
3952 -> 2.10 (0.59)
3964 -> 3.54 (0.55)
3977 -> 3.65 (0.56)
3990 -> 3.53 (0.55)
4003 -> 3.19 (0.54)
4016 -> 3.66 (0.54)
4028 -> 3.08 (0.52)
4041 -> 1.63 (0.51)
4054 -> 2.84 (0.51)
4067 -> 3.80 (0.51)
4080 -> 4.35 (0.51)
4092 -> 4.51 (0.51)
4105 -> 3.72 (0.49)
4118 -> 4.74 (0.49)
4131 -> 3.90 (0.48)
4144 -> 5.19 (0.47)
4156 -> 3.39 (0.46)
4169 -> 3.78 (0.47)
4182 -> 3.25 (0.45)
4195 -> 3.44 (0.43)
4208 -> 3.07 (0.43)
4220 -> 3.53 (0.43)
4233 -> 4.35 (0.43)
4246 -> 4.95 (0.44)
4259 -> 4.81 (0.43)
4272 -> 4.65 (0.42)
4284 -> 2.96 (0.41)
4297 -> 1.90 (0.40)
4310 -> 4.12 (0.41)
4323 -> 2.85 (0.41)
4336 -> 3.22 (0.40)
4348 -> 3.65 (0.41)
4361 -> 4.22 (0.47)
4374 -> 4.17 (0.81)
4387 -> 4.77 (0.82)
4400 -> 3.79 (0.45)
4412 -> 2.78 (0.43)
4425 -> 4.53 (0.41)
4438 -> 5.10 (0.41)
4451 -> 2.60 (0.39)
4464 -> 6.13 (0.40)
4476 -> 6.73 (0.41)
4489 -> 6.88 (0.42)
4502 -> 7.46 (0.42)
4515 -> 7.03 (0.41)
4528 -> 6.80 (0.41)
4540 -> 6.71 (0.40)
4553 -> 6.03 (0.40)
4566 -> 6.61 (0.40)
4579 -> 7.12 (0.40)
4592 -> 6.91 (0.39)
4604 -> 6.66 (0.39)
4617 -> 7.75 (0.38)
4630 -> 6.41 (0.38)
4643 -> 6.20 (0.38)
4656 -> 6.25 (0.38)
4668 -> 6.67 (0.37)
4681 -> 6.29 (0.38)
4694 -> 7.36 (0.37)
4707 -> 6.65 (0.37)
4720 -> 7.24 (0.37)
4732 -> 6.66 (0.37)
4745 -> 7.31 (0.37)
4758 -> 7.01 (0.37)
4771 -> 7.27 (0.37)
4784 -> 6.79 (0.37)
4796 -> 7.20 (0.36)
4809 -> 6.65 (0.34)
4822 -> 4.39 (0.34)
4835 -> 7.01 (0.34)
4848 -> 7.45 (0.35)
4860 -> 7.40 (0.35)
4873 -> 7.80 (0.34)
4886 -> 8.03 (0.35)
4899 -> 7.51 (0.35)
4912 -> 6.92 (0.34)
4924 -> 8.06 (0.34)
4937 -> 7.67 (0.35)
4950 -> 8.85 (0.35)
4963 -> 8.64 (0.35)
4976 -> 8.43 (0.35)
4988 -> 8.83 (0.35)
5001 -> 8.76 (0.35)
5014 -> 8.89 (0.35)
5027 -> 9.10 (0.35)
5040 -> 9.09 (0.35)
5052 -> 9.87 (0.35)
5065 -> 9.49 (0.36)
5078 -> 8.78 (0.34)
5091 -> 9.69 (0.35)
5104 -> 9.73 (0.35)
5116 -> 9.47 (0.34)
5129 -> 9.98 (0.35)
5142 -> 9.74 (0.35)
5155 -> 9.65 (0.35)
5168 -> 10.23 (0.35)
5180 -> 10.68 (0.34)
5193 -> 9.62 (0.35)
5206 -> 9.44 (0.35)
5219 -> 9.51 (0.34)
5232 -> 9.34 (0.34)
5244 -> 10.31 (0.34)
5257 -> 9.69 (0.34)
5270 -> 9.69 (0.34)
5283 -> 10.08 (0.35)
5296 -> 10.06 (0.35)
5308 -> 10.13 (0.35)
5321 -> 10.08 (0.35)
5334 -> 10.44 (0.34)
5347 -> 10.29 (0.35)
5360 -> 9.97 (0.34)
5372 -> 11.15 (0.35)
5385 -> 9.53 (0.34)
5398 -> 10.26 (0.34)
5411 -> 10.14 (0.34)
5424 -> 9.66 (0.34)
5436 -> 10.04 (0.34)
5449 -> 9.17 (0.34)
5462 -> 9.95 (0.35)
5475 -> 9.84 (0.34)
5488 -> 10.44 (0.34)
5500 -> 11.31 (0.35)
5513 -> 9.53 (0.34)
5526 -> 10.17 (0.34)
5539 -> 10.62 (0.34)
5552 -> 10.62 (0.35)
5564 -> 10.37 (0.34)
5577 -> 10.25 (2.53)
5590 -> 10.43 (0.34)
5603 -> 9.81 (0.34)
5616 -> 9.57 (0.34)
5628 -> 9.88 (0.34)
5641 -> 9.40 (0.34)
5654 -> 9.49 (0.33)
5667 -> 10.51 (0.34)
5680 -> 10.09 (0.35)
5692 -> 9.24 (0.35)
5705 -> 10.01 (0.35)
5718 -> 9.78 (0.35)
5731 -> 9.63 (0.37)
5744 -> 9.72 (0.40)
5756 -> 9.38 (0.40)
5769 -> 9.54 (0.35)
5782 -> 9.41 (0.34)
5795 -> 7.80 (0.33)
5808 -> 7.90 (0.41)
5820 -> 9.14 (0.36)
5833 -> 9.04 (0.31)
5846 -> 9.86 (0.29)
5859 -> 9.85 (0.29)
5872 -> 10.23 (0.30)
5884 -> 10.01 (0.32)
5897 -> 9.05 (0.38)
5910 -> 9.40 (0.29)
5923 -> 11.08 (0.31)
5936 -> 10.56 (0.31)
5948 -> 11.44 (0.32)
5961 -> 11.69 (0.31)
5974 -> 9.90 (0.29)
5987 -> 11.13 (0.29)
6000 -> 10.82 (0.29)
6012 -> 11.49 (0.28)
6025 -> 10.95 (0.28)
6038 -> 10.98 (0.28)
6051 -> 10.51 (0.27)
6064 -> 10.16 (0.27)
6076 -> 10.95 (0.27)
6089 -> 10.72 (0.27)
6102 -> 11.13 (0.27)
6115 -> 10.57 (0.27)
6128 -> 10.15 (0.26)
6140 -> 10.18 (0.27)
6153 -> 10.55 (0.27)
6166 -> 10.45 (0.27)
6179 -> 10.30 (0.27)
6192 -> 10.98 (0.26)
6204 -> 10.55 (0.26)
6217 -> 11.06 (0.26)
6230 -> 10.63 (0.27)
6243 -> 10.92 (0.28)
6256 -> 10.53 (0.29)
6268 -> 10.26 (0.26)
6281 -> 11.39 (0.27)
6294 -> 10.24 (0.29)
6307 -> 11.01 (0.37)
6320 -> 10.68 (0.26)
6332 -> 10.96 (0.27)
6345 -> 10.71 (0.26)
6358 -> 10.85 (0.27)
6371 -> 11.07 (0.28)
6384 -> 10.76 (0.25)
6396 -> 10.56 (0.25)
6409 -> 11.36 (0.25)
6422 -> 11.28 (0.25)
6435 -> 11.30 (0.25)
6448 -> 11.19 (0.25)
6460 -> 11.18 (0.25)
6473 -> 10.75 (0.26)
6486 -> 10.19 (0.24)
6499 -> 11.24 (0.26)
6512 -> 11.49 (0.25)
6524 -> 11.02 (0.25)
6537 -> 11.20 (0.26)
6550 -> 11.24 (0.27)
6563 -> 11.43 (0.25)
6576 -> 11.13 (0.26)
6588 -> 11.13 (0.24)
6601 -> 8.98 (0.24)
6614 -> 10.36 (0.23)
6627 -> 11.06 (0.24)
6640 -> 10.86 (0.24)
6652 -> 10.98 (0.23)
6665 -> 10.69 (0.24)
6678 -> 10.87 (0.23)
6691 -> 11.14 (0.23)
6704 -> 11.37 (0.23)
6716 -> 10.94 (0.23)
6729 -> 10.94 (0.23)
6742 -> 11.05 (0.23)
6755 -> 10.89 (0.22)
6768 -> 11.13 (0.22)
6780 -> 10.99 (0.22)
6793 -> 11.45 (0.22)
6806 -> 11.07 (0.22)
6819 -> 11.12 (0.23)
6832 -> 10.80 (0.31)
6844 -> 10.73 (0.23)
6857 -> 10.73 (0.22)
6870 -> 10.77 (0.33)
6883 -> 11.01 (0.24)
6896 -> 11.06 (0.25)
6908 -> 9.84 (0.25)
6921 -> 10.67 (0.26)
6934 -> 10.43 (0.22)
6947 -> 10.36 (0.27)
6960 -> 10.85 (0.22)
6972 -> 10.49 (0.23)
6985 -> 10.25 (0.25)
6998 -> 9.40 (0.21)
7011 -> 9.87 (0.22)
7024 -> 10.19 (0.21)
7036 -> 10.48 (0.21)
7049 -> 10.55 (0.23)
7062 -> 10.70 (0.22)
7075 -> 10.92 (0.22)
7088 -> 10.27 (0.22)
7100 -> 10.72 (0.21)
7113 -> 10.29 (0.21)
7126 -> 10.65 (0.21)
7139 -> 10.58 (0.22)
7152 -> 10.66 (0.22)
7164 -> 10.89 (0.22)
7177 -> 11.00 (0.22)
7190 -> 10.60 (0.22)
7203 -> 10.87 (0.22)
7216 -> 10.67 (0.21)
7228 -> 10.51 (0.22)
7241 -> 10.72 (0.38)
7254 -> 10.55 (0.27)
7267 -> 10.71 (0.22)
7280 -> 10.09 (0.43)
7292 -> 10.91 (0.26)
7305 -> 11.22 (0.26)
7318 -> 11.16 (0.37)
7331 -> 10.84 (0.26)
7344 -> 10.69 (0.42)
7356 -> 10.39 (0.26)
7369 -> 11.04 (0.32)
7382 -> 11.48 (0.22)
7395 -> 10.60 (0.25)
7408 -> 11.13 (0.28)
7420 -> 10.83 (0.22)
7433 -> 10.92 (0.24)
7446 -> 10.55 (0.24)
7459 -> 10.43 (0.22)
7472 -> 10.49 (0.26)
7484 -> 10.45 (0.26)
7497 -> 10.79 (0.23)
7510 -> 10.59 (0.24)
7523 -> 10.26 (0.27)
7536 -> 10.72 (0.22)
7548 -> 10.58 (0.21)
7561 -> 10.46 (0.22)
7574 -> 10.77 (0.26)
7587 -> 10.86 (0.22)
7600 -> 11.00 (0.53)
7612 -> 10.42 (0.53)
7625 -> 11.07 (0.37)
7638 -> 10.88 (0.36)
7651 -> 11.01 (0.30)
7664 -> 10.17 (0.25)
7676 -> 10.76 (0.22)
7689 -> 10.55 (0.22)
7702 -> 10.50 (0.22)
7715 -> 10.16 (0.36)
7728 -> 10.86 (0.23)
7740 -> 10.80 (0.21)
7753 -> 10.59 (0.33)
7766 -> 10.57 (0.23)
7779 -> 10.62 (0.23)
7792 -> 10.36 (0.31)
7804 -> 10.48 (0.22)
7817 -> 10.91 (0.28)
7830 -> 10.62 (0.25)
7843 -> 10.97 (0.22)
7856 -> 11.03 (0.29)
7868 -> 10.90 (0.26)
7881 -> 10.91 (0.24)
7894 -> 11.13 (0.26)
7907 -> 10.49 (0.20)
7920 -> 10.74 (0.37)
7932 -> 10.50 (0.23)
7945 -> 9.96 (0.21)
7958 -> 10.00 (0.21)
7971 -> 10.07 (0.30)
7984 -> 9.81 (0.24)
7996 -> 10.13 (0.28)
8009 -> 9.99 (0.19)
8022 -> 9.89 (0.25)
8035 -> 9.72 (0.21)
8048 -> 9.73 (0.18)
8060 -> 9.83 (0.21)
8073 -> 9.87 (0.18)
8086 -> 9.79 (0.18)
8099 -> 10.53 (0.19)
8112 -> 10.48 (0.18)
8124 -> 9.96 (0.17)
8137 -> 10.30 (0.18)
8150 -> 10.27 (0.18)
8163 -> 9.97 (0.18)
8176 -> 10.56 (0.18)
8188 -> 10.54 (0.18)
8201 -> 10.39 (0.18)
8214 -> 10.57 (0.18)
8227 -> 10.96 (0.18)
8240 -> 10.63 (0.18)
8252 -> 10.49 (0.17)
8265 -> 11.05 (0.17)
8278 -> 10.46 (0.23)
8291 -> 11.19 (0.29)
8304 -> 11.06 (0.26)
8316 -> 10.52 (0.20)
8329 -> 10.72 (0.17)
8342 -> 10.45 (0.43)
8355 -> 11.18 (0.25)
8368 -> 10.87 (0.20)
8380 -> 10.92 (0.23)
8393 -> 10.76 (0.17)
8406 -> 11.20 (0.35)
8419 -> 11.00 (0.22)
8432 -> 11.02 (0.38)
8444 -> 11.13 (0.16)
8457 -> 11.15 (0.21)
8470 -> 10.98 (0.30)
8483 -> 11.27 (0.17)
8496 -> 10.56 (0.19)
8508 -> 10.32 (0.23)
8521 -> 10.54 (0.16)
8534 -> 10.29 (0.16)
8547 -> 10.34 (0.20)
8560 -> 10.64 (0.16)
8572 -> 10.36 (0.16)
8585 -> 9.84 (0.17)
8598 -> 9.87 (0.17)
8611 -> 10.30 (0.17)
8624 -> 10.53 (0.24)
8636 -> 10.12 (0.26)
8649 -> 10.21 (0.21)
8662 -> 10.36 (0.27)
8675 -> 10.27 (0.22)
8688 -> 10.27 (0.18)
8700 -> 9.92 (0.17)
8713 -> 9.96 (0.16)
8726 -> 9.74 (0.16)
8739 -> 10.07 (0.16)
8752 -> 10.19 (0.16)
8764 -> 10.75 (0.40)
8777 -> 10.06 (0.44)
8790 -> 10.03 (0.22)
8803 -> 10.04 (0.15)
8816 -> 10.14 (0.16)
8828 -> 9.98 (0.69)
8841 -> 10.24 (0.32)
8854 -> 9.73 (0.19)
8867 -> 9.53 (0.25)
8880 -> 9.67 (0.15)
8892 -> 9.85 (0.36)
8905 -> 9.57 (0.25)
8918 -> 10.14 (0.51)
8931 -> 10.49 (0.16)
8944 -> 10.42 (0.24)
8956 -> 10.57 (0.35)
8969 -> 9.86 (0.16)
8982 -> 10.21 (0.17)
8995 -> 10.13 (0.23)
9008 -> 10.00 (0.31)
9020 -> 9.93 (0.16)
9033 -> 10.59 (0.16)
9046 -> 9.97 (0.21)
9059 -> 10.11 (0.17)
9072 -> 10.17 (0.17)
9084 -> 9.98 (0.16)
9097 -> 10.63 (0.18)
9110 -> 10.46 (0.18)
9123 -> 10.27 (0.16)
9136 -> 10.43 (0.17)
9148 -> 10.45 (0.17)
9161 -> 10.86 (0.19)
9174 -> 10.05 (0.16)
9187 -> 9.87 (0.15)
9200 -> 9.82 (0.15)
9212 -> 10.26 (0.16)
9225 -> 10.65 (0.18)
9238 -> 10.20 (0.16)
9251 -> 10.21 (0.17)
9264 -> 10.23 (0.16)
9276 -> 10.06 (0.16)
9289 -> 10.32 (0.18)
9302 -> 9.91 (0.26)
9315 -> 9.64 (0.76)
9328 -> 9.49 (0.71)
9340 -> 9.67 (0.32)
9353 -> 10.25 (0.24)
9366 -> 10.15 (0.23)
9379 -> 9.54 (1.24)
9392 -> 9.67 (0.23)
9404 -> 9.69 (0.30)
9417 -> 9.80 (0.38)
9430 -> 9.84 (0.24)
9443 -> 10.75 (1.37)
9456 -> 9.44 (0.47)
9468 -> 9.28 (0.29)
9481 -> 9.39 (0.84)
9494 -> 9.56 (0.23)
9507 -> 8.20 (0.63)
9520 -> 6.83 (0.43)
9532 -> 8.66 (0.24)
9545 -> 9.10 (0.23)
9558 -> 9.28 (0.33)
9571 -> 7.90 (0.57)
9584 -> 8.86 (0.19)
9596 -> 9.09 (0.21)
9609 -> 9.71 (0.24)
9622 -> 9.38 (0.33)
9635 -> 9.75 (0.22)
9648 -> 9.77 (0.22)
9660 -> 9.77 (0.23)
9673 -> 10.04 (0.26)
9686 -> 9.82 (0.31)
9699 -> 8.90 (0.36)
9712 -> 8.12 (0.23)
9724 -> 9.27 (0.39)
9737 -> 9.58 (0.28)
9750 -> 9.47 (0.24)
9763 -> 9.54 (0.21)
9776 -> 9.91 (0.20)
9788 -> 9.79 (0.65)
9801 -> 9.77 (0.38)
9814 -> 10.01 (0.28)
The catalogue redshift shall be 0.12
